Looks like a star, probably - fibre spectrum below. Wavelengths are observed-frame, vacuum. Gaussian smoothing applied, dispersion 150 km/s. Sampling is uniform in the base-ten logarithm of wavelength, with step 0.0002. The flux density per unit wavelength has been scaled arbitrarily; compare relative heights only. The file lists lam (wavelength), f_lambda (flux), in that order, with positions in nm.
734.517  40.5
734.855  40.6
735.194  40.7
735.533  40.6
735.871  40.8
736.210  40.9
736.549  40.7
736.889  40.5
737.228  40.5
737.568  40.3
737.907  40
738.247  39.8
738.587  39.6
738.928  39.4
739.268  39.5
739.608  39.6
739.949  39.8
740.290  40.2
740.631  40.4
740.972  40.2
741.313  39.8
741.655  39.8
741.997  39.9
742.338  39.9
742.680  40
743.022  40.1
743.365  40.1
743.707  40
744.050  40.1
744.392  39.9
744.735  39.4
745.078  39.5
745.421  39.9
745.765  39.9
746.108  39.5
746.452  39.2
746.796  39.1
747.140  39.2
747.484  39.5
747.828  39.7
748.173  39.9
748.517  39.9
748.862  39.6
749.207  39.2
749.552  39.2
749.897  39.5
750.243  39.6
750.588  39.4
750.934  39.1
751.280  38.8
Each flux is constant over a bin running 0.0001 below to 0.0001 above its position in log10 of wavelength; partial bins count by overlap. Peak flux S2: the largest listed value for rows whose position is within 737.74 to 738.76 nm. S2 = 40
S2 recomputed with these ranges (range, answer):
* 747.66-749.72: 39.9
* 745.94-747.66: 39.5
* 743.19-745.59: 40.1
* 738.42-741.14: 40.4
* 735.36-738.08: 40.9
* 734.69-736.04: 40.8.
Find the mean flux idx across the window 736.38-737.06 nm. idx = 40.6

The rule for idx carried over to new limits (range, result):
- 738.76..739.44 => 39.5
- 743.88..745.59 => 39.8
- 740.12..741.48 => 40.2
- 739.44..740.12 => 39.7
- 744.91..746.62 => 39.6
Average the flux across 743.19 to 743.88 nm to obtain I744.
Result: 40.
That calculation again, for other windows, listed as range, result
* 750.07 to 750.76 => 39.5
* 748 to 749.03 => 39.8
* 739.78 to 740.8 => 40.1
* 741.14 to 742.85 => 39.9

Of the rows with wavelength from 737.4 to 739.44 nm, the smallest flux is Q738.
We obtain 39.4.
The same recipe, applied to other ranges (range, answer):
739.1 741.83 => 39.5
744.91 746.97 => 39.1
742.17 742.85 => 39.9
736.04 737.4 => 40.5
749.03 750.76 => 39.2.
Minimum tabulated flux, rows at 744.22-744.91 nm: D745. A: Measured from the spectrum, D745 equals 39.4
